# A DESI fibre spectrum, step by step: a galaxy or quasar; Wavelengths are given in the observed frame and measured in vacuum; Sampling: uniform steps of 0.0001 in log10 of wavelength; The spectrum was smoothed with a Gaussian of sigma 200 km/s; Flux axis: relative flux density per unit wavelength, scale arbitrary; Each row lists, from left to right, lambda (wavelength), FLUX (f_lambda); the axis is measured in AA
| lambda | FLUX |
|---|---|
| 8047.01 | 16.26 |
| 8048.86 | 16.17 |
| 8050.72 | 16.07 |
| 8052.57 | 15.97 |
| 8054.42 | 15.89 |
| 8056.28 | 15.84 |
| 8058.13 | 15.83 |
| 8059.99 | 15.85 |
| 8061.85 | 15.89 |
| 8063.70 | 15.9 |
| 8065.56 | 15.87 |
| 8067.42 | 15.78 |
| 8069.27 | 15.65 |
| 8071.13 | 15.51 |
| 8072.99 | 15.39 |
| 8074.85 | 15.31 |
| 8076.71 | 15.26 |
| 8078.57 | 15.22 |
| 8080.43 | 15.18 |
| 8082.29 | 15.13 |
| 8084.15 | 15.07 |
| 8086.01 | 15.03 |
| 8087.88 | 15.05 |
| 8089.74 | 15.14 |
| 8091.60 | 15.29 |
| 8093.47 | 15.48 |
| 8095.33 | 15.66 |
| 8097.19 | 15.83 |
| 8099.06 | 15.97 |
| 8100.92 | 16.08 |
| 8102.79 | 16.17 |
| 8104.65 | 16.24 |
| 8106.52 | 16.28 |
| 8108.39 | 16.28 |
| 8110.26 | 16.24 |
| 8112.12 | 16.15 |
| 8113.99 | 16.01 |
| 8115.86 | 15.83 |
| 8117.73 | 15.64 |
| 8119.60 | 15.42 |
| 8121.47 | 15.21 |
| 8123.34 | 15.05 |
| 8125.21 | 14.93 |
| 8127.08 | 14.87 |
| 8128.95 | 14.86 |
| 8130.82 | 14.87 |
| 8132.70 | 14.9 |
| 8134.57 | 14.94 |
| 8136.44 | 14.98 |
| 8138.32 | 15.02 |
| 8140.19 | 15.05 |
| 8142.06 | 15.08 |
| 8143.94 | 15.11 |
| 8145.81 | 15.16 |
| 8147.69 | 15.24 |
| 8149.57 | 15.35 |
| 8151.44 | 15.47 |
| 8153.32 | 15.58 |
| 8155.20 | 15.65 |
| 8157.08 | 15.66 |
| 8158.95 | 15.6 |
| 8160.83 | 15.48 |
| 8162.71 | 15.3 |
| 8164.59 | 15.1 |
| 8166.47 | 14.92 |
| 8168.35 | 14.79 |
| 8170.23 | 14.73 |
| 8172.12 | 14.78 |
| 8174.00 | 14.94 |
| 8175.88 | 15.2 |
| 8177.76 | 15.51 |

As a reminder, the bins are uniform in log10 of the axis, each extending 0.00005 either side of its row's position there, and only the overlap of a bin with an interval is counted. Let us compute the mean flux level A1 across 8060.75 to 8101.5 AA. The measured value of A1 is 15.5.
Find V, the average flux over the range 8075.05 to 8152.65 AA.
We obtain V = 15.4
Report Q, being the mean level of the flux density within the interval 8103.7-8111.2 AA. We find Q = 16.3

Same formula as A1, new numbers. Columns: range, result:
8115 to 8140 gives 15.1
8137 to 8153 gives 15.2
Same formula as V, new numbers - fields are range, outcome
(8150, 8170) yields 15.3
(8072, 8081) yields 15.3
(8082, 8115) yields 15.7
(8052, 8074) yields 15.8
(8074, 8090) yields 15.2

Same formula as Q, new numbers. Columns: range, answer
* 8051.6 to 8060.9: 15.9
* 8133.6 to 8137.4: 15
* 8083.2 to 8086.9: 15.1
